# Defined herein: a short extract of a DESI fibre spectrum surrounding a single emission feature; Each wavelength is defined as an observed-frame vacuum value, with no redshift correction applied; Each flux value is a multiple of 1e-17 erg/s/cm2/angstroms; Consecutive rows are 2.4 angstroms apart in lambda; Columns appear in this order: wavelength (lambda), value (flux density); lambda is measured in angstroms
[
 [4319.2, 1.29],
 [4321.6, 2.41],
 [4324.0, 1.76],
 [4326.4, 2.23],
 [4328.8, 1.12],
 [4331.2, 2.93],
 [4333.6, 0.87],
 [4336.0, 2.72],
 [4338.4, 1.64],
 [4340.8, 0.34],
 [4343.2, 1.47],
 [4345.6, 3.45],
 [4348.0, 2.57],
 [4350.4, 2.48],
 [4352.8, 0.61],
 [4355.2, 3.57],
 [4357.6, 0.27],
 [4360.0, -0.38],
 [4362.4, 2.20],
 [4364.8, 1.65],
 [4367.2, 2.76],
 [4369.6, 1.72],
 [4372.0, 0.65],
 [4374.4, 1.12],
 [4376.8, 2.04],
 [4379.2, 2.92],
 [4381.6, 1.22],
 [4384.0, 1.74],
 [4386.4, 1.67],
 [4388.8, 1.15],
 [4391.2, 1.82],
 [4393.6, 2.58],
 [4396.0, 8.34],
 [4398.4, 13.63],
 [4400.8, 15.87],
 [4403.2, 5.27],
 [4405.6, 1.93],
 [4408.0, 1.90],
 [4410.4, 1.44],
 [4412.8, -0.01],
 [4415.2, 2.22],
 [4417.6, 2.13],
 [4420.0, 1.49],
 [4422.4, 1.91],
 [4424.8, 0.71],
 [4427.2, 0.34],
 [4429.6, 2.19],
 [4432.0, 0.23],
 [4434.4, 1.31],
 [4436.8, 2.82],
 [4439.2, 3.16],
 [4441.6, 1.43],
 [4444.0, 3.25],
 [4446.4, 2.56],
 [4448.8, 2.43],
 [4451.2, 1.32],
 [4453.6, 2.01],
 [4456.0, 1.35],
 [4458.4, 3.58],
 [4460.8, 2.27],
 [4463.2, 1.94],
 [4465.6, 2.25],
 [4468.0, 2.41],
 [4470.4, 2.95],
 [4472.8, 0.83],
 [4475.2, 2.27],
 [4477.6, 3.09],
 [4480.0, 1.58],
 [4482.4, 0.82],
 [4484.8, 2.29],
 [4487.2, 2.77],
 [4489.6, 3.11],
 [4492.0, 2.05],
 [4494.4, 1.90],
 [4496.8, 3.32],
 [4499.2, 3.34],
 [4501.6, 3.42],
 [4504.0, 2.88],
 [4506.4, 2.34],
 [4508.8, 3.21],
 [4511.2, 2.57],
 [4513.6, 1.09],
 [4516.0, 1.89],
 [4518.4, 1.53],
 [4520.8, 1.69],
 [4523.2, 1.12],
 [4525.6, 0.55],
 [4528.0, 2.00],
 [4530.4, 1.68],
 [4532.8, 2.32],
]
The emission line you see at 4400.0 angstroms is [O II]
